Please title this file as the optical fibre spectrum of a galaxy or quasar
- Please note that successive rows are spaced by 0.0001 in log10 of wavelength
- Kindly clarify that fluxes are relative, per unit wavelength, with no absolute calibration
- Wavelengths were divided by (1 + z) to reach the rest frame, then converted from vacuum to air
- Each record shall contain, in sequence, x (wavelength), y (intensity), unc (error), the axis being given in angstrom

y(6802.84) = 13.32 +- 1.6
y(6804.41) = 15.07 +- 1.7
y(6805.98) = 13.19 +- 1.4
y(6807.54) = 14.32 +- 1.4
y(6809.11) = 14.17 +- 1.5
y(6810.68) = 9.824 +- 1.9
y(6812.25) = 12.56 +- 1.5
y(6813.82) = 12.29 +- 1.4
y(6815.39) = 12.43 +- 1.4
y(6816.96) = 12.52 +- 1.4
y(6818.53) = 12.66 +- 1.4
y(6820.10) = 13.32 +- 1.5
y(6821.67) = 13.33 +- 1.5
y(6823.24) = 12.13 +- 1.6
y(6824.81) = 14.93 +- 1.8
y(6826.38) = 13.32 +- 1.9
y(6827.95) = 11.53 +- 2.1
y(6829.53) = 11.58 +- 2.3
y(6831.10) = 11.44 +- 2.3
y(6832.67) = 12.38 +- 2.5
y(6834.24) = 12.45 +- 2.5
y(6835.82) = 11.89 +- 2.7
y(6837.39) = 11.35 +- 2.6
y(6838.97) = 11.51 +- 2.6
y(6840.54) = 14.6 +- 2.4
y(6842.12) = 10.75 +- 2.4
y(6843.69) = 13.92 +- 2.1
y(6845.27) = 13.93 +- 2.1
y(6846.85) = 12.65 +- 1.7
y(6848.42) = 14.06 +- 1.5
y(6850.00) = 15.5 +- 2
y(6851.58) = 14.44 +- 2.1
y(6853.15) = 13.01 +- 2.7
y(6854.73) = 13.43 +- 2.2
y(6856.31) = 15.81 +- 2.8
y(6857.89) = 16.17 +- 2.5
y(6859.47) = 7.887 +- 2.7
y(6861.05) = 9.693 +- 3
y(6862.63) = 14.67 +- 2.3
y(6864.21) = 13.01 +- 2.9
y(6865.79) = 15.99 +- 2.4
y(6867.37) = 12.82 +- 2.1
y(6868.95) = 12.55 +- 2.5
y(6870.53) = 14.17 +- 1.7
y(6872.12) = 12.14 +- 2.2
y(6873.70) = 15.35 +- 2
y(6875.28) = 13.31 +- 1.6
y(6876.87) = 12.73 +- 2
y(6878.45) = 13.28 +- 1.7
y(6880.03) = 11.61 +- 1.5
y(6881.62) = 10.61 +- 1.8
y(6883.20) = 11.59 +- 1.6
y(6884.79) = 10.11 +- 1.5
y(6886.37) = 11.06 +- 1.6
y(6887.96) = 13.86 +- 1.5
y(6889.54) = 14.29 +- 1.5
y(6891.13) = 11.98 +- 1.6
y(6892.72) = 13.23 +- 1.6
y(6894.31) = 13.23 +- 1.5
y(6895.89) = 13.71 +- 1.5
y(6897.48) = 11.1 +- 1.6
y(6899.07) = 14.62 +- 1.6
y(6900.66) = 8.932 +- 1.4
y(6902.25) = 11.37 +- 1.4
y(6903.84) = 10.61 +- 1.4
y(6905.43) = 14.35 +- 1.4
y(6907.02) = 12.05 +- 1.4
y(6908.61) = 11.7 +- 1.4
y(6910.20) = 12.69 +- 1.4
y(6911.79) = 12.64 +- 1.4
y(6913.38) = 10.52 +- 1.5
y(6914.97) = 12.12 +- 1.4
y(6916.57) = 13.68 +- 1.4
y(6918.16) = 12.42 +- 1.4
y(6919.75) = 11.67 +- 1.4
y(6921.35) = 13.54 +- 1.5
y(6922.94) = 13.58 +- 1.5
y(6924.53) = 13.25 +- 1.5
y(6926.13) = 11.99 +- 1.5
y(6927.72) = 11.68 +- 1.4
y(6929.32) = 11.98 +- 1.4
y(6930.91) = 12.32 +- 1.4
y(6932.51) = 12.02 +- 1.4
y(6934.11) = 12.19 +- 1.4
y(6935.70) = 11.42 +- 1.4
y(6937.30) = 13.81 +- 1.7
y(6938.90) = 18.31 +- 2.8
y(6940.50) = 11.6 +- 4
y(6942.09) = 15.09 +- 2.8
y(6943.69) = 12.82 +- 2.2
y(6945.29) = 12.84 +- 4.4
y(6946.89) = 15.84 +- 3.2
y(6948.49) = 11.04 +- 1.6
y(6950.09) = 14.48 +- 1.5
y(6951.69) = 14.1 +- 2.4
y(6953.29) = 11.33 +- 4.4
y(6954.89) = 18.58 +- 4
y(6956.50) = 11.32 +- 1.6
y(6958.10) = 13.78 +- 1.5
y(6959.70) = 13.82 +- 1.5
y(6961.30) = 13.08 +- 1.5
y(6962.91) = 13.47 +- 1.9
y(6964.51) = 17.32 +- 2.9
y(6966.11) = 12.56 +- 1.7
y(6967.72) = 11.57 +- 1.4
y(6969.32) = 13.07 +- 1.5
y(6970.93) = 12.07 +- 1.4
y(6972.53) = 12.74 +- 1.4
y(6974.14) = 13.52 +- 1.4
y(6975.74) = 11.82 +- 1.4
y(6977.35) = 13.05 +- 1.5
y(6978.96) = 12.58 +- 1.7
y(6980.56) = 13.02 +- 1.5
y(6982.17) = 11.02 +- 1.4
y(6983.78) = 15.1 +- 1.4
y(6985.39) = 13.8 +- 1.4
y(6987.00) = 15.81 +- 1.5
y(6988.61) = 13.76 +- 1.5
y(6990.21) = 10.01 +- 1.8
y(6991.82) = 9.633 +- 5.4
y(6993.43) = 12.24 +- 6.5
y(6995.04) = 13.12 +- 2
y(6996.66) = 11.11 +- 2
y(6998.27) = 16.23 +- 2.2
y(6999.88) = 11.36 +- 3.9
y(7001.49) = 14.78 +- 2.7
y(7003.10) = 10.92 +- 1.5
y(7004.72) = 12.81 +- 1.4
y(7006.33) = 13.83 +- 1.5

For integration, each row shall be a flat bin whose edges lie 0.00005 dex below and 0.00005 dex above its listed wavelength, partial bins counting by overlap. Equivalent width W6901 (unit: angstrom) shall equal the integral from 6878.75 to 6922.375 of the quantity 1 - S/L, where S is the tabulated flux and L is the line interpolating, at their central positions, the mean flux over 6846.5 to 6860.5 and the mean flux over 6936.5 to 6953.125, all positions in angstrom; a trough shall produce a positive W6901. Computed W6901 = 4.9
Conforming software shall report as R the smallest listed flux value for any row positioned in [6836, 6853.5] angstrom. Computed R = 10.75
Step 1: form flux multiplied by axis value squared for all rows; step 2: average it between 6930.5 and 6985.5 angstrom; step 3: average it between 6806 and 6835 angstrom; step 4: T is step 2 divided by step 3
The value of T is 1.1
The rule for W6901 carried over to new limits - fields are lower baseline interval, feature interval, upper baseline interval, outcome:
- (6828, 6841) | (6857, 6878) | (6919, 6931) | -1.6 angstrom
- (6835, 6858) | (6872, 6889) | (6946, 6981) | 1.3 angstrom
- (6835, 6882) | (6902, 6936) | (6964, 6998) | 1.8 angstrom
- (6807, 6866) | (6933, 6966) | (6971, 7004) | -2.5 angstrom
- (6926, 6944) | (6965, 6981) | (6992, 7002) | 0.3 angstrom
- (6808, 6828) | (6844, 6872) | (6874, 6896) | -2.0 angstrom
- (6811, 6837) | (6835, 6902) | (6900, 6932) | -2.9 angstrom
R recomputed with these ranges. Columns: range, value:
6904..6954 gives 10.52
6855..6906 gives 7.887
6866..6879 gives 12.14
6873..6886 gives 10.11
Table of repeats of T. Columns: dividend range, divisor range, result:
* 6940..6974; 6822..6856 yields 1.08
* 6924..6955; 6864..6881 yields 1.01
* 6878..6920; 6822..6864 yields 0.96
